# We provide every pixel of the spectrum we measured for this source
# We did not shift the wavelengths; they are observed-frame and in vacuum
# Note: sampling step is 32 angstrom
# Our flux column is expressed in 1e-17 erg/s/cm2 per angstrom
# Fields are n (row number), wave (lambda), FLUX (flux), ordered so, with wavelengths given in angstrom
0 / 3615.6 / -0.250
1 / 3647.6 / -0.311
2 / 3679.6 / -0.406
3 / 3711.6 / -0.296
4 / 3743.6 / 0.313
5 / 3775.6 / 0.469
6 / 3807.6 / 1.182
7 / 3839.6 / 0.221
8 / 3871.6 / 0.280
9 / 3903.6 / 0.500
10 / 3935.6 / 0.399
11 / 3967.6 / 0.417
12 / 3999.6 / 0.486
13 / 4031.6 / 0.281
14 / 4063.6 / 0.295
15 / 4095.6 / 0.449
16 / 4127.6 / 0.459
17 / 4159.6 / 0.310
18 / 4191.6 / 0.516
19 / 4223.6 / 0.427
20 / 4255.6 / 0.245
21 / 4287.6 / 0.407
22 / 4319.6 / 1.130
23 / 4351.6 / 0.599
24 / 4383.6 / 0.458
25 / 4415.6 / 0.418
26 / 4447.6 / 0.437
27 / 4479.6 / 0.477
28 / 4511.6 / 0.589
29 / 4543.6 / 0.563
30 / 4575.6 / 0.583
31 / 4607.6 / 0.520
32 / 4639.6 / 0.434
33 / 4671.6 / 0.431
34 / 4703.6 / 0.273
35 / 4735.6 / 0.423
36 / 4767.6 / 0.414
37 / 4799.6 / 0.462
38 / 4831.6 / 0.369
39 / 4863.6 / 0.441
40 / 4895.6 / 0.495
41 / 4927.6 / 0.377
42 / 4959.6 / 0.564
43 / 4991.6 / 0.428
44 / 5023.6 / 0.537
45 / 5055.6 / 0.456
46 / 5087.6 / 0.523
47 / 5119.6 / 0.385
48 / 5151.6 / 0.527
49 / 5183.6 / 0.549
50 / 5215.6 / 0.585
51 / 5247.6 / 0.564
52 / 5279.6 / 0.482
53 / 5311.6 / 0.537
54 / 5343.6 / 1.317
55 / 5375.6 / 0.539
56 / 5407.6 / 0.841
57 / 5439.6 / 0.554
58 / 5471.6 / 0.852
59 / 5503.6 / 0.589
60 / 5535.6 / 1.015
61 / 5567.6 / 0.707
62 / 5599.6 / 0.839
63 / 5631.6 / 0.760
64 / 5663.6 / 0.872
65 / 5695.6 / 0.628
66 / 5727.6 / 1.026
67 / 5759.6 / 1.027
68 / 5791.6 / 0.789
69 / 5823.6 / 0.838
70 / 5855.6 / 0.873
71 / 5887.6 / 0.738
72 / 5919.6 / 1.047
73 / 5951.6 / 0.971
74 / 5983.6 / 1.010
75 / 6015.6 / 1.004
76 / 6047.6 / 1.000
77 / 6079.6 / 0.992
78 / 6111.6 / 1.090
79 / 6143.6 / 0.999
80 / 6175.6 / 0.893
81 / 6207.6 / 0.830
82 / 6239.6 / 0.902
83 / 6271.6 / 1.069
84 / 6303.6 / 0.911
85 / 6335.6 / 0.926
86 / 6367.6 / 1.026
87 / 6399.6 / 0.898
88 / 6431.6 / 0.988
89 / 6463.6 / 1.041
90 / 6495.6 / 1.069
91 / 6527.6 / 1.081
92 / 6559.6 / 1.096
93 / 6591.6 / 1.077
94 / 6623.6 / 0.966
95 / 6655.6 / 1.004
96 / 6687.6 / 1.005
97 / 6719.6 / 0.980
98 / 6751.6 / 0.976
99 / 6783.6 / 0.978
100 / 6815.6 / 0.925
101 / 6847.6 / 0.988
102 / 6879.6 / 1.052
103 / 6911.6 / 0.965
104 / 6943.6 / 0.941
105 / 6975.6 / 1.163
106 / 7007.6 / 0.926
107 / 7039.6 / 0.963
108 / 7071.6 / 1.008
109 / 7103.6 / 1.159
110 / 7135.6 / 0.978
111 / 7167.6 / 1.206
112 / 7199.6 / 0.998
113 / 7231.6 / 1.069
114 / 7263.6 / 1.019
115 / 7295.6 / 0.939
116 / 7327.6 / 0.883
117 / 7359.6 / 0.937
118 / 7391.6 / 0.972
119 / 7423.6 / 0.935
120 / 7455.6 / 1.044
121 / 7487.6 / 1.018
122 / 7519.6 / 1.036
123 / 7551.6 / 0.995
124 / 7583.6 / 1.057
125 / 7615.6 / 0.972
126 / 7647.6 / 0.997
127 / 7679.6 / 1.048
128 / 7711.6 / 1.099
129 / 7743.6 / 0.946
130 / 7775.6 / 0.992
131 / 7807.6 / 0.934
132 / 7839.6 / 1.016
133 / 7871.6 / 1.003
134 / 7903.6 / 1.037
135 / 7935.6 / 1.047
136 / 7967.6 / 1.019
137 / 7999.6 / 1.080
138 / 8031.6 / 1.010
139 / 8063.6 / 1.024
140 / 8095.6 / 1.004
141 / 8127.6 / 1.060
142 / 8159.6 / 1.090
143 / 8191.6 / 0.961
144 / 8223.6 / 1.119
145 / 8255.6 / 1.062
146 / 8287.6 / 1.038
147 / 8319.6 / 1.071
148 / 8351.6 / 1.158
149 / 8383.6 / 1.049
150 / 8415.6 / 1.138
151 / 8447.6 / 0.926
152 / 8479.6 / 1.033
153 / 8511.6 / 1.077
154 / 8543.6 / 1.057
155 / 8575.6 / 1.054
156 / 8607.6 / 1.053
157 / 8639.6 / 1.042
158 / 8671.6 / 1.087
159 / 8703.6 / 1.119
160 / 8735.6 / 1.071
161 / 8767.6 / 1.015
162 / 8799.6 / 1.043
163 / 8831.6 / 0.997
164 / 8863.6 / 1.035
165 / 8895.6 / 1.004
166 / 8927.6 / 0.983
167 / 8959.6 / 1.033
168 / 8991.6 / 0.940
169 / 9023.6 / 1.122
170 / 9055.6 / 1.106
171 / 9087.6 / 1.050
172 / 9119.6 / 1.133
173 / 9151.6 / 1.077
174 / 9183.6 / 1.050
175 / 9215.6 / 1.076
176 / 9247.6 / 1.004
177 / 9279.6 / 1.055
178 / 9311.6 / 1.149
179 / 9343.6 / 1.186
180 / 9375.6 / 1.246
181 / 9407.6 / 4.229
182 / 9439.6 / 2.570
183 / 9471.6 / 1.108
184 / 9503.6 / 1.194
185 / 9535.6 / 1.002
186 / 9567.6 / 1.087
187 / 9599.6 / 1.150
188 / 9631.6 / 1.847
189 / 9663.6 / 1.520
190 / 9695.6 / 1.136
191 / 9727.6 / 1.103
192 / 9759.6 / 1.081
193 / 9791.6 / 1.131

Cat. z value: 0.43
